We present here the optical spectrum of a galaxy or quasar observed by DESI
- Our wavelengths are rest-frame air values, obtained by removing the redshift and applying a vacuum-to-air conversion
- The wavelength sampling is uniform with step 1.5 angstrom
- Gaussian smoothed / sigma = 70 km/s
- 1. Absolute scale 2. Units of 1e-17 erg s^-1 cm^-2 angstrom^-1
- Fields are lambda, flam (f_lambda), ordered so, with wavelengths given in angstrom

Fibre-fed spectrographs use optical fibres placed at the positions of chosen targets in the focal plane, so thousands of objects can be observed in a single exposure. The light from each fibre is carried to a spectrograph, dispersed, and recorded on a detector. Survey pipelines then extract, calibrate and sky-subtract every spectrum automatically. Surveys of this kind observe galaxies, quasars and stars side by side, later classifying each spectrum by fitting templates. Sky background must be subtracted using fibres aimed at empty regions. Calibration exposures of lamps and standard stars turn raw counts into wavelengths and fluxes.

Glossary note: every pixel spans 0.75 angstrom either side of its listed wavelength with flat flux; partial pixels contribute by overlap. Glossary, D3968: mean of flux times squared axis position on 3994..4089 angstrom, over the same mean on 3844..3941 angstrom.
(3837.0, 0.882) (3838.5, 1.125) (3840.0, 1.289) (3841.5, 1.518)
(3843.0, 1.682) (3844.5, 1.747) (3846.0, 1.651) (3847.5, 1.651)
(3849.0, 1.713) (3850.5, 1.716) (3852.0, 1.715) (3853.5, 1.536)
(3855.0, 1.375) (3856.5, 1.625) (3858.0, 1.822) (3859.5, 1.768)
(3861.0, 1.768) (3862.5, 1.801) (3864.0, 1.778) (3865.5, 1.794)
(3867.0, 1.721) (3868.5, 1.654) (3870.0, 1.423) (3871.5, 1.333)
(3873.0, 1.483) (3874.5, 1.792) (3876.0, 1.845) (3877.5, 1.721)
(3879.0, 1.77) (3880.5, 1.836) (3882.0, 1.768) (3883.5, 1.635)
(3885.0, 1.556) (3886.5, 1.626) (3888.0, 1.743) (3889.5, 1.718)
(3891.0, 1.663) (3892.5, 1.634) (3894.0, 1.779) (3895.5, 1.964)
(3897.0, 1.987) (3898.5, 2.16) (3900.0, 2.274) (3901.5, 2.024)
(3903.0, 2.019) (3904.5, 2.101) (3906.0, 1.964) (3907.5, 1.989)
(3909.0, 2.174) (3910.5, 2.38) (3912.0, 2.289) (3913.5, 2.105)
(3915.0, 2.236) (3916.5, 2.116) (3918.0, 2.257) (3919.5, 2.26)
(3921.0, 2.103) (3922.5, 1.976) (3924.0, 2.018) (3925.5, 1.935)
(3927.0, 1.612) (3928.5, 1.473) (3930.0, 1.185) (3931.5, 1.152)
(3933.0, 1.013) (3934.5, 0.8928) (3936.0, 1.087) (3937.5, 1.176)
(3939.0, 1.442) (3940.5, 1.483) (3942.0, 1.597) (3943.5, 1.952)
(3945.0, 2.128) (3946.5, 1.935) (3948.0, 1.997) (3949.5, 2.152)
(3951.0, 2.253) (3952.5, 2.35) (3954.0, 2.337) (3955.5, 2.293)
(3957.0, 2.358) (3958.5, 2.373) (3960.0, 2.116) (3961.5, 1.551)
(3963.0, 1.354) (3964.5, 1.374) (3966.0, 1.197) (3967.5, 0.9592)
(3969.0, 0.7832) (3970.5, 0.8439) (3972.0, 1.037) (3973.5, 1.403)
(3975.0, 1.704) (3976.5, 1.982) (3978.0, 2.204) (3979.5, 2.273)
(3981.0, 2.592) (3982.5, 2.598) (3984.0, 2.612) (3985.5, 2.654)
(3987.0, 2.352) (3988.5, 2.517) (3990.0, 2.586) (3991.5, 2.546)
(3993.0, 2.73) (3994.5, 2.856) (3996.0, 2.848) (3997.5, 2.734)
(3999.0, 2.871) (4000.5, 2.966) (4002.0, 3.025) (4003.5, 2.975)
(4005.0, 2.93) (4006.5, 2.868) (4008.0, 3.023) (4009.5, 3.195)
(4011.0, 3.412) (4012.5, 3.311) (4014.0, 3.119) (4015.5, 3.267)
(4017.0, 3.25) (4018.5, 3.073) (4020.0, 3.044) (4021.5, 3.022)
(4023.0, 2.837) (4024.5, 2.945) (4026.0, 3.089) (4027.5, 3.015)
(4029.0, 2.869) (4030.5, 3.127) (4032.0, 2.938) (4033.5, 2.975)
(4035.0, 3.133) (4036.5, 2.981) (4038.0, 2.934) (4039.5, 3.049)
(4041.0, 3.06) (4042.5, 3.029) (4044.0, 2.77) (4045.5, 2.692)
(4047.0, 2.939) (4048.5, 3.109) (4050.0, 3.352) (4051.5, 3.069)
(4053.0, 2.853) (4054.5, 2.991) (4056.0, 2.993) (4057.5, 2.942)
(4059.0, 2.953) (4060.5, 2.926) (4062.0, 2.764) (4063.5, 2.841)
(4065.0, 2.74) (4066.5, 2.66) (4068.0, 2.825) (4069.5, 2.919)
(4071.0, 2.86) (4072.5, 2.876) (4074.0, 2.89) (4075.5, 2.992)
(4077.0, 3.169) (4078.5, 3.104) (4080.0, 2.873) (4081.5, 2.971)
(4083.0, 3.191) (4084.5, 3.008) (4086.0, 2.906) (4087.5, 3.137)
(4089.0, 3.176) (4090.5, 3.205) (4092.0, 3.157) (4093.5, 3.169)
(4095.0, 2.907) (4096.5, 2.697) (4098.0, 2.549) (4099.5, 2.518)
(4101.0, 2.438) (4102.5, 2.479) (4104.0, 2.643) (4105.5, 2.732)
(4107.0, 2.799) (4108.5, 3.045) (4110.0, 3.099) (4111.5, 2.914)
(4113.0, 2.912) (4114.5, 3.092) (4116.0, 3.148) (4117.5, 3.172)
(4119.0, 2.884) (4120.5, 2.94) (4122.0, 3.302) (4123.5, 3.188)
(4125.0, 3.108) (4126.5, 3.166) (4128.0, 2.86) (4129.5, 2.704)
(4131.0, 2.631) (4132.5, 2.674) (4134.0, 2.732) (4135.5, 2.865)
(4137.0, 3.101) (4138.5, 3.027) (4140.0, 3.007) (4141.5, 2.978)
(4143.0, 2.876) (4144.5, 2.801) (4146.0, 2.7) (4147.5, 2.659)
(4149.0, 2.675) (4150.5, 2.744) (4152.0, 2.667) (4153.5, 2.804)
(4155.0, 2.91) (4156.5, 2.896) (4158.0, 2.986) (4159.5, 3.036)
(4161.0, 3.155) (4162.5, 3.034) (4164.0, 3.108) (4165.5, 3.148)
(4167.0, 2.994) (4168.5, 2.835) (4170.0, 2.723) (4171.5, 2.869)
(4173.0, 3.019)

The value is 1.8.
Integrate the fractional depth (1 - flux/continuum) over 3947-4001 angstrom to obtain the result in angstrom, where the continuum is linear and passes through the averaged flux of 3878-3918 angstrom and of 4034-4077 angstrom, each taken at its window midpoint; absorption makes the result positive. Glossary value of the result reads 7.1 angstrom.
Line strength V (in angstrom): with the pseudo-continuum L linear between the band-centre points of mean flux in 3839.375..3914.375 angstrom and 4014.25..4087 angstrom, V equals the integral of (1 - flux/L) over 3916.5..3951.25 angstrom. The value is 7.5 angstrom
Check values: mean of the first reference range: 1.78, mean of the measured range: 1.7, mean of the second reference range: 2.98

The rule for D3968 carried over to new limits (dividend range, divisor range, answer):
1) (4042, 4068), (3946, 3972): 1.74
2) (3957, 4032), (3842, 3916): 1.47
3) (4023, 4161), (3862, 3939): 1.81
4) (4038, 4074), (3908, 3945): 1.78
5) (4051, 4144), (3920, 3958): 1.79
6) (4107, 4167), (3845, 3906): 1.91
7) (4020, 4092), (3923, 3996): 1.67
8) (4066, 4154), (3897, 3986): 1.70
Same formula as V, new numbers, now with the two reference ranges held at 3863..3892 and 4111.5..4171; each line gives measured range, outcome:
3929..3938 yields 3.9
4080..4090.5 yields -1.6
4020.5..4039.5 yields -4.7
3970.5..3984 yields 1.3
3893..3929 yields -4.2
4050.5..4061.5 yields -1.9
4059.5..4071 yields -1.1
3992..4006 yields -3.9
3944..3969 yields 1.9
